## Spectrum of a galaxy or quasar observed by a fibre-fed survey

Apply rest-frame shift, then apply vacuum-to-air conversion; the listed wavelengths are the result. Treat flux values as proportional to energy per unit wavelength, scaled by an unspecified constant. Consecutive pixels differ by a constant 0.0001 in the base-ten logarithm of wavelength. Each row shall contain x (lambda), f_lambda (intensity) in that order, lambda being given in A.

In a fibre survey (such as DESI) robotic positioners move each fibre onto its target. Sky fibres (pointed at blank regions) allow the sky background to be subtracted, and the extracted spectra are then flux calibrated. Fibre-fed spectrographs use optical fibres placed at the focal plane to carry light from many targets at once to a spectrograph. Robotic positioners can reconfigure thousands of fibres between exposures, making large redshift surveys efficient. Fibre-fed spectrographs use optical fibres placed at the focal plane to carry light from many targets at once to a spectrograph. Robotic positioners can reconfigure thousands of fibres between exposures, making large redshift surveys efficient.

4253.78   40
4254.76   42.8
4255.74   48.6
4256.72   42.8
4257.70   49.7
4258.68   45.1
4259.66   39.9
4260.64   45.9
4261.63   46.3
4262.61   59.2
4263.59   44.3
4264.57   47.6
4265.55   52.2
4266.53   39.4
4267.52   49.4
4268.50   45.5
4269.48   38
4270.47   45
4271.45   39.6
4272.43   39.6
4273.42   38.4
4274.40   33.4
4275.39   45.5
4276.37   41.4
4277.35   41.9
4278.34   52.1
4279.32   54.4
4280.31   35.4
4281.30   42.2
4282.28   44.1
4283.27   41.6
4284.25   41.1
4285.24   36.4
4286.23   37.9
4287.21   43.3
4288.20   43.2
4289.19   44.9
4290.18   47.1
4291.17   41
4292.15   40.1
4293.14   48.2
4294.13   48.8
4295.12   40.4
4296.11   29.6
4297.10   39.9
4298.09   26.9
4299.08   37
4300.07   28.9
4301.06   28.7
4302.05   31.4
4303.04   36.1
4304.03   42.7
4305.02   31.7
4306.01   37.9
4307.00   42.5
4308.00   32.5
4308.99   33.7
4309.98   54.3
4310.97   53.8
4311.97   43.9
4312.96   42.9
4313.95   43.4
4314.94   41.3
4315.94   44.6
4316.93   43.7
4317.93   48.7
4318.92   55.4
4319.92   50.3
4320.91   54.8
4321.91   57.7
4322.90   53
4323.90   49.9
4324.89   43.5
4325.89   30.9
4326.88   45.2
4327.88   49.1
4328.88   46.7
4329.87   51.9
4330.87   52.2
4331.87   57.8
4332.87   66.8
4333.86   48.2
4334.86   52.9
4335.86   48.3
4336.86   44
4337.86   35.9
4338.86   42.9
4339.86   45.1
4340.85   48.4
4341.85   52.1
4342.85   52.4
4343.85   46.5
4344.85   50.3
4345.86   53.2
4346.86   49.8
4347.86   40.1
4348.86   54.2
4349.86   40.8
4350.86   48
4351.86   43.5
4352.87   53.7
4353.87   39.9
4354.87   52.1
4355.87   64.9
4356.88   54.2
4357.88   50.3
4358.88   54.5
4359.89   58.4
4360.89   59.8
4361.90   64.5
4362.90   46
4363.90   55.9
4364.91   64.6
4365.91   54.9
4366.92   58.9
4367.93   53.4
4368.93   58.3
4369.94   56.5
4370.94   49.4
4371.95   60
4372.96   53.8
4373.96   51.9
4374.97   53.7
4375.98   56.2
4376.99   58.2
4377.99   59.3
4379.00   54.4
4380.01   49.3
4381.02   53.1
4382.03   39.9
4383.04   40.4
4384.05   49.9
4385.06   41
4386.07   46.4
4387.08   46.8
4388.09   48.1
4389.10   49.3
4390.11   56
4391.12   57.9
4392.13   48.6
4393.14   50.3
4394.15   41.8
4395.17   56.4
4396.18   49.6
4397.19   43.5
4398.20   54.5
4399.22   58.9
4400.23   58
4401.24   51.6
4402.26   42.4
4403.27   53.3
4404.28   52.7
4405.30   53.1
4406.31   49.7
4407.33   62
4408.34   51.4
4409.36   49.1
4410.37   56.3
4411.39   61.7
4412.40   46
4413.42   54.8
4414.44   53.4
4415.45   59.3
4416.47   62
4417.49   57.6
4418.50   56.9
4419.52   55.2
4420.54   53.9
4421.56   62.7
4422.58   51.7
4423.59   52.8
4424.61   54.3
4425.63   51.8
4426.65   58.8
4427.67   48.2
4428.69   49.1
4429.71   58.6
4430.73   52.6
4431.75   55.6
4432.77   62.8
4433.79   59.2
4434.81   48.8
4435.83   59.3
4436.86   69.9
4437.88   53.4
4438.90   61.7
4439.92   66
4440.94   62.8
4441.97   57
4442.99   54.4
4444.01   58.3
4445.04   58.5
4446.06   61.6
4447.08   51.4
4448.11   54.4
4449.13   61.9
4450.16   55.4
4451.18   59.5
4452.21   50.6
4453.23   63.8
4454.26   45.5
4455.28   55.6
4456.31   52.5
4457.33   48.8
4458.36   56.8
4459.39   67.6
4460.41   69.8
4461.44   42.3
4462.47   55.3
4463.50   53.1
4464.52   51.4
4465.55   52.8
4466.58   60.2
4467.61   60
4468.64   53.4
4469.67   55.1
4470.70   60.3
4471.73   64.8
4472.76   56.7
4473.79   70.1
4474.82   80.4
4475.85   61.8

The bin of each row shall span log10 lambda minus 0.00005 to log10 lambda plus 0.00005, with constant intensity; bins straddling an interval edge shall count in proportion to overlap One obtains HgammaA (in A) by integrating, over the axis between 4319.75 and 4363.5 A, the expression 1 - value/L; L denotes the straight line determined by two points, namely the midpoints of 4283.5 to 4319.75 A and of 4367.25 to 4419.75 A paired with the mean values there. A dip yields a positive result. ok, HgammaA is -4.0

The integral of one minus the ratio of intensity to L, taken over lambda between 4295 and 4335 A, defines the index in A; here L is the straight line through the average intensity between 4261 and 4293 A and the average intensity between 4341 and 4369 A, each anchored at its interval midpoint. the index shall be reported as 3.5 A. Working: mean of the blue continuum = 43.5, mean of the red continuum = 52.5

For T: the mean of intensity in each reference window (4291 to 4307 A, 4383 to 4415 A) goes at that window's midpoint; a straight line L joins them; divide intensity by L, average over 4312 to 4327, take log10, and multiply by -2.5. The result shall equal -0.18 mag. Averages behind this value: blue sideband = 36.9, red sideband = 51.3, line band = 47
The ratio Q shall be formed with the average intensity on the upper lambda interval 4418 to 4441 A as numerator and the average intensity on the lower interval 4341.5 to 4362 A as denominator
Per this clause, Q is 1.1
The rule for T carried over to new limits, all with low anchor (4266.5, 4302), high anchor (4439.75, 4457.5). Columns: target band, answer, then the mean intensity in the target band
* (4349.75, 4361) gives -0.09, 51.8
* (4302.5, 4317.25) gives 0.04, 41.6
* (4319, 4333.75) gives -0.14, 50.8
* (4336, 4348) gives -0.02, 47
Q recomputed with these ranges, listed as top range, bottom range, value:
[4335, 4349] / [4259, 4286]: 1.08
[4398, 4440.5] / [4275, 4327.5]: 1.31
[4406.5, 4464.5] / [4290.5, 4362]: 1.22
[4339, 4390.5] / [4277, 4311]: 1.29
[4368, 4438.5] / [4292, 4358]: 1.17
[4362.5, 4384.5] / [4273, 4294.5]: 1.25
